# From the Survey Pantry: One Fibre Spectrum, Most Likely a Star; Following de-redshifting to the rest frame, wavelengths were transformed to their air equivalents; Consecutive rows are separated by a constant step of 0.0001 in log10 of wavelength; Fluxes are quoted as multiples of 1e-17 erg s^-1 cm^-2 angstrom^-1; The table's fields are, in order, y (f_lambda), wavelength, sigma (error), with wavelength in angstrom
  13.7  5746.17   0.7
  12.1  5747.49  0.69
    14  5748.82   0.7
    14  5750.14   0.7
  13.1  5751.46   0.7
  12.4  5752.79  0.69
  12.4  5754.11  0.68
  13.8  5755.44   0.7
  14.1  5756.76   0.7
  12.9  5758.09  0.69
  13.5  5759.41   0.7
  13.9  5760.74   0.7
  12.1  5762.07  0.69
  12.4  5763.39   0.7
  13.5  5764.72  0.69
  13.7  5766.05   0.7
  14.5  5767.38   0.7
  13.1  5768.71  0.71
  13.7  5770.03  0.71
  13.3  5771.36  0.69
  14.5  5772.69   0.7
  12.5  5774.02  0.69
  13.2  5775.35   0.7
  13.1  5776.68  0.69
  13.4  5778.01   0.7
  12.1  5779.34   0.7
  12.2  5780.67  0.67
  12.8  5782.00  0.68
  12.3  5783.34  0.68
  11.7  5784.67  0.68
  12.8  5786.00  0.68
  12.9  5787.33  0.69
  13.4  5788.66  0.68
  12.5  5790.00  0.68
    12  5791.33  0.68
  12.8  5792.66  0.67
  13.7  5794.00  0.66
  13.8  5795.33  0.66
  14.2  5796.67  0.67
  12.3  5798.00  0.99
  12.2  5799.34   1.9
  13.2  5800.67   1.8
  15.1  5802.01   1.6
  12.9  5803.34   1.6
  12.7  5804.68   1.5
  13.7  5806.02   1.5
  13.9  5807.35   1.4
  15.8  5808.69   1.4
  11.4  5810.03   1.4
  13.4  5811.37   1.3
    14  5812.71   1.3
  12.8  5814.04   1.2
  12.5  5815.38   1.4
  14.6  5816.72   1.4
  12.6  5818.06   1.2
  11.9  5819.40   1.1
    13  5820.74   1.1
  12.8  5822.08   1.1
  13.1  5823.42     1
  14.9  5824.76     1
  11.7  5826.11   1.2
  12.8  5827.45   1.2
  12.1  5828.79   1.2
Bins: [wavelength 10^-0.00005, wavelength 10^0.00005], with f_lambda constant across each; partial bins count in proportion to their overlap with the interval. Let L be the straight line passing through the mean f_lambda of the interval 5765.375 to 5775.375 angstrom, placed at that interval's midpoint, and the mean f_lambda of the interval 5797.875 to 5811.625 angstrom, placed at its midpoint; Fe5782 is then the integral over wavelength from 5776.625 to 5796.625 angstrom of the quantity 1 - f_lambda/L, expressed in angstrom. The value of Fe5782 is 1.0 angstrom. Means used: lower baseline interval 13.6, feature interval 12.8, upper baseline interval 13.4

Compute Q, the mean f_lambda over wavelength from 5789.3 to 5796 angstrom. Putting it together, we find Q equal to 13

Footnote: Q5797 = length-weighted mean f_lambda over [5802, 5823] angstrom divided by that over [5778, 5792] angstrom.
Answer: 1.06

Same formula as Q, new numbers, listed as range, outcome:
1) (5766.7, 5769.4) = 13.8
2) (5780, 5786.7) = 12.4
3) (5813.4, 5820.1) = 12.9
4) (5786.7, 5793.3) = 12.7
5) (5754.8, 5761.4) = 13.6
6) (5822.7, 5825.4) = 14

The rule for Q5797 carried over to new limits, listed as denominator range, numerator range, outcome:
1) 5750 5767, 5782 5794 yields 0.96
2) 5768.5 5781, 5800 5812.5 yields 1.03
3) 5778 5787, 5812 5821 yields 1.05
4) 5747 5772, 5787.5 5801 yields 0.98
